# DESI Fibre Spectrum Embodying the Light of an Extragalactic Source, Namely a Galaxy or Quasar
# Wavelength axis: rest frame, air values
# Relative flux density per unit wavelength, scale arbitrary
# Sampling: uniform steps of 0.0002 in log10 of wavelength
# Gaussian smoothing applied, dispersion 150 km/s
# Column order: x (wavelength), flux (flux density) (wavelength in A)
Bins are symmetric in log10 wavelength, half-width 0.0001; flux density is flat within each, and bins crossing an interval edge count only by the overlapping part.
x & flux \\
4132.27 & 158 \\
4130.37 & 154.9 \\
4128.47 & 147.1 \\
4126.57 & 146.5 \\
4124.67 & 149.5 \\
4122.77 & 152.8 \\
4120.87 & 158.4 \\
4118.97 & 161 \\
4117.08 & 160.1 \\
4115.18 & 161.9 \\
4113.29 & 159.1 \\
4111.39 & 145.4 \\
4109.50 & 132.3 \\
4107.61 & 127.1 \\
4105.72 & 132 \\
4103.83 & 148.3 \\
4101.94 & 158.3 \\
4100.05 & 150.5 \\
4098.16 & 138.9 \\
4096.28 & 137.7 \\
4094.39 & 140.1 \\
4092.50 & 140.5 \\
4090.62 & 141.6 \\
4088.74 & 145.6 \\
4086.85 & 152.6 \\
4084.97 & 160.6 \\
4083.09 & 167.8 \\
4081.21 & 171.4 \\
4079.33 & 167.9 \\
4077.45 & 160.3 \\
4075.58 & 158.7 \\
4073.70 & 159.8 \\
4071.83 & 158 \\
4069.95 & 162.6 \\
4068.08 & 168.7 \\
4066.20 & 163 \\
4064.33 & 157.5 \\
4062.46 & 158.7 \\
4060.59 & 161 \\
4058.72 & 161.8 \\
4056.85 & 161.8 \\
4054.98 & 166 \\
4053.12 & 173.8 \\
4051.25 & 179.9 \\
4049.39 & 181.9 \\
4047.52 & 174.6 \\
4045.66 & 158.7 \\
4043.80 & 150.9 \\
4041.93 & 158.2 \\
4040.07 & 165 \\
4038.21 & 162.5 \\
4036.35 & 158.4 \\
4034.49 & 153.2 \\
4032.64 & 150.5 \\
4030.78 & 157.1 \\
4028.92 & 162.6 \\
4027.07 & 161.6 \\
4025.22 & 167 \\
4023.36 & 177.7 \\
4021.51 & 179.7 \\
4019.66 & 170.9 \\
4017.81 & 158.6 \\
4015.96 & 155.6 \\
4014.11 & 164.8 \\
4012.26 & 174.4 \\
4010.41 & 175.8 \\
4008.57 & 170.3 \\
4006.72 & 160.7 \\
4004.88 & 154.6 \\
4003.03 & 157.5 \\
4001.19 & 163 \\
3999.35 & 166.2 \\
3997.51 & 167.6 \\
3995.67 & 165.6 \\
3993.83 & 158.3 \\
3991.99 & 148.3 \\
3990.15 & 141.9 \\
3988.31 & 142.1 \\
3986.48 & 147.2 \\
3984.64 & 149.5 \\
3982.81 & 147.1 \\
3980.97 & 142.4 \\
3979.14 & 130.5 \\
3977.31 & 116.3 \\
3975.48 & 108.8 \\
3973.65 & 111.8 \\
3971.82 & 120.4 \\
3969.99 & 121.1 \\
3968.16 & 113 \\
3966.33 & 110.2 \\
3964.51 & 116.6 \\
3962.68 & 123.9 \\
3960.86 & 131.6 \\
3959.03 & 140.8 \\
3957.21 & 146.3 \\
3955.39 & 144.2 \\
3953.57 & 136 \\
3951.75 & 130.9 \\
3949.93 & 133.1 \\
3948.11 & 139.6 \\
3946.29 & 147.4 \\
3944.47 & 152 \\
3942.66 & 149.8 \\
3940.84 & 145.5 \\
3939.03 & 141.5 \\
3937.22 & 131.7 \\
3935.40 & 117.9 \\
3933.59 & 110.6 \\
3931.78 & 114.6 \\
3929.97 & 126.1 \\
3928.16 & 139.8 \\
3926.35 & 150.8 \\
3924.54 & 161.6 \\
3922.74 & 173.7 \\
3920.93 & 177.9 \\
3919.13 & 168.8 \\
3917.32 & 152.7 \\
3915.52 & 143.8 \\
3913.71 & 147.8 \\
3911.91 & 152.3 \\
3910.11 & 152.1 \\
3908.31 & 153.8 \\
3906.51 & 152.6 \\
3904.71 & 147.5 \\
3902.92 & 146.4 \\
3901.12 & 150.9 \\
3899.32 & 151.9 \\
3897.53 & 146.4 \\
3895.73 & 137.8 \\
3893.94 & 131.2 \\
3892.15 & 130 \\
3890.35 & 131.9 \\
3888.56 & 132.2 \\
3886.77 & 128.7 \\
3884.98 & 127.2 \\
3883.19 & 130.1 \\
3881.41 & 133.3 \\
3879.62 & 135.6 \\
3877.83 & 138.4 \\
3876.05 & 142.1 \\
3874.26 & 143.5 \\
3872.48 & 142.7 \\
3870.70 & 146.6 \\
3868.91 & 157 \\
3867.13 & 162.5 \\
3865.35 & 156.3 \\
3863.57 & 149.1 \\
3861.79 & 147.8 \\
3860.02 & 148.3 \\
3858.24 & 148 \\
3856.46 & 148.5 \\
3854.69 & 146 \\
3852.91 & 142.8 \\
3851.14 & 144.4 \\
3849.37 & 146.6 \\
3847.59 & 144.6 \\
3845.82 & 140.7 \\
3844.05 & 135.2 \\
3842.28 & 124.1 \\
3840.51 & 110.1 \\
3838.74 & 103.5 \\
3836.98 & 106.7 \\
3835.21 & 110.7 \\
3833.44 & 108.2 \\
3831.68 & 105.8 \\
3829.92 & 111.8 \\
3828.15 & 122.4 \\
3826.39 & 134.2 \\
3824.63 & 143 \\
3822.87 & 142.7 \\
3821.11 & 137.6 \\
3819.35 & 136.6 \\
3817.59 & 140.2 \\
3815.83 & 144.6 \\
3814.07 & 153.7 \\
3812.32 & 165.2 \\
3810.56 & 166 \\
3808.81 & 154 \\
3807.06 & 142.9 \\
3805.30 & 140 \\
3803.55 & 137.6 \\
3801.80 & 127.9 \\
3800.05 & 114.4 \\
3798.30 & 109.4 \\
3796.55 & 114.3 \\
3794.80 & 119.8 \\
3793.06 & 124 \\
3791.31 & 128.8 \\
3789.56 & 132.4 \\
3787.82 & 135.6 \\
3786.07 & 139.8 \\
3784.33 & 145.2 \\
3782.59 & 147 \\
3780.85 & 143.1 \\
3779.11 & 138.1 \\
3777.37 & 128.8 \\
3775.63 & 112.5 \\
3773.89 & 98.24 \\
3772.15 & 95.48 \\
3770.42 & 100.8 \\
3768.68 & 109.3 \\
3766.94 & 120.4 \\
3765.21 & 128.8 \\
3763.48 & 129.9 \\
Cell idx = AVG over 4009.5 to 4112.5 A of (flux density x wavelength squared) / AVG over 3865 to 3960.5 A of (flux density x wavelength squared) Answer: 1.2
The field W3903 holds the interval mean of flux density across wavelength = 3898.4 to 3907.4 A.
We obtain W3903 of 150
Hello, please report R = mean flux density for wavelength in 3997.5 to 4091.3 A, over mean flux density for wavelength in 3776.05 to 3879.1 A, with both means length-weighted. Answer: 1.2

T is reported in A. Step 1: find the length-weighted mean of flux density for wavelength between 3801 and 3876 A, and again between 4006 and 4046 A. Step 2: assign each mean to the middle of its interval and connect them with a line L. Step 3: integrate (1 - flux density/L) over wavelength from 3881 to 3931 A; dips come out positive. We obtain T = 0.6 A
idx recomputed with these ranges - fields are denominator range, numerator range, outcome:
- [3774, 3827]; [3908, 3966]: 1.12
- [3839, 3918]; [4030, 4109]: 1.21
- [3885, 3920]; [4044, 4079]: 1.23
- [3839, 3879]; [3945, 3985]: 0.96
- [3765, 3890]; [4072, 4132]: 1.30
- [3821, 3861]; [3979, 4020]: 1.31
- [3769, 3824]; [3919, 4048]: 1.23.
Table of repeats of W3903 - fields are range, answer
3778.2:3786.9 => 143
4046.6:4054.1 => 178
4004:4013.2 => 167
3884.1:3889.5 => 129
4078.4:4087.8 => 164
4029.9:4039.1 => 156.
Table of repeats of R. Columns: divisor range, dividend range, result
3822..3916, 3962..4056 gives 1.11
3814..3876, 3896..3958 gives 1.06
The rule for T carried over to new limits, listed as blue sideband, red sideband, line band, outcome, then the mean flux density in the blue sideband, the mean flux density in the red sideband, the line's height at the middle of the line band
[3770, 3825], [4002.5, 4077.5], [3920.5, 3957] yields 2.5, 133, 164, 151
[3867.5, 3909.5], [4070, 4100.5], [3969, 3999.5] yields 1.6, 141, 154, 147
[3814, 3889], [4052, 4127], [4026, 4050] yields -1.7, 136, 155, 151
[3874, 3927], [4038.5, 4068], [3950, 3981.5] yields 5.7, 146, 165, 154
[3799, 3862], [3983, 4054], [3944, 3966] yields 2.5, 135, 162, 153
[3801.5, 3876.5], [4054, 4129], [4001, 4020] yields -1.9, 139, 154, 149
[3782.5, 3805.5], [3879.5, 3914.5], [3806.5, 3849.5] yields 0.0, 129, 141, 133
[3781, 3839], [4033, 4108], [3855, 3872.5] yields -1.7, 132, 158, 137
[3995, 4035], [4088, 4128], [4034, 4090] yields -2.5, 164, 147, 156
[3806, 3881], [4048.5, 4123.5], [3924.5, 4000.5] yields 5.6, 139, 156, 147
